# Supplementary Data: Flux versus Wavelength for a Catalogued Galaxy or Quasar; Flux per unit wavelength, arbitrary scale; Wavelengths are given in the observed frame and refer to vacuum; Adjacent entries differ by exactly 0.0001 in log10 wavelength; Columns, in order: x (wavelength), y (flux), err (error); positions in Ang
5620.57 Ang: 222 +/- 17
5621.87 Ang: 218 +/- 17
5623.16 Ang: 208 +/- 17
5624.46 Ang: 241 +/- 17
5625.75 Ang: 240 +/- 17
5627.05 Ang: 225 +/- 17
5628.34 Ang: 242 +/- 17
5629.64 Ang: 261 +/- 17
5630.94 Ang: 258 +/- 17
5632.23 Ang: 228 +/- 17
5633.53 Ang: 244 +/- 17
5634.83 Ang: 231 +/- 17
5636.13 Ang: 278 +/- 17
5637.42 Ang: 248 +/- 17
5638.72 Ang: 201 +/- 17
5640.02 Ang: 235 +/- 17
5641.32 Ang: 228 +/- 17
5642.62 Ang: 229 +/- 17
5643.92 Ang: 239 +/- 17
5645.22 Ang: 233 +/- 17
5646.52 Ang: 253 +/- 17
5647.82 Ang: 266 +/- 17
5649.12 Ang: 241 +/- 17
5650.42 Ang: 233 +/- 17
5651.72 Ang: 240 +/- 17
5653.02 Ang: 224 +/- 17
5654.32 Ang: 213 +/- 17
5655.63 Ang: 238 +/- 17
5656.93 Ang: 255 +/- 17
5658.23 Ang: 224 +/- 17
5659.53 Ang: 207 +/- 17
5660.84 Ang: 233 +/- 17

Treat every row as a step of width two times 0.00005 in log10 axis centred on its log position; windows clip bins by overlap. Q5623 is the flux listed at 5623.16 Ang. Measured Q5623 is 208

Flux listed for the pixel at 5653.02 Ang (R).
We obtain 224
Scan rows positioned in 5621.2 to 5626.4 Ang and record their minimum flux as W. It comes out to 208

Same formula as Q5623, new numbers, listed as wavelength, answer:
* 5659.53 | 207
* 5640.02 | 235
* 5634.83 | 231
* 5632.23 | 228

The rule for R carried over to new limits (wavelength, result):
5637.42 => 248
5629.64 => 261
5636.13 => 278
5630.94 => 258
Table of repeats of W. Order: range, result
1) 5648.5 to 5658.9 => 213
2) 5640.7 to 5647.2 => 228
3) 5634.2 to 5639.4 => 201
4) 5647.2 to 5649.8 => 241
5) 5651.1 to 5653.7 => 224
